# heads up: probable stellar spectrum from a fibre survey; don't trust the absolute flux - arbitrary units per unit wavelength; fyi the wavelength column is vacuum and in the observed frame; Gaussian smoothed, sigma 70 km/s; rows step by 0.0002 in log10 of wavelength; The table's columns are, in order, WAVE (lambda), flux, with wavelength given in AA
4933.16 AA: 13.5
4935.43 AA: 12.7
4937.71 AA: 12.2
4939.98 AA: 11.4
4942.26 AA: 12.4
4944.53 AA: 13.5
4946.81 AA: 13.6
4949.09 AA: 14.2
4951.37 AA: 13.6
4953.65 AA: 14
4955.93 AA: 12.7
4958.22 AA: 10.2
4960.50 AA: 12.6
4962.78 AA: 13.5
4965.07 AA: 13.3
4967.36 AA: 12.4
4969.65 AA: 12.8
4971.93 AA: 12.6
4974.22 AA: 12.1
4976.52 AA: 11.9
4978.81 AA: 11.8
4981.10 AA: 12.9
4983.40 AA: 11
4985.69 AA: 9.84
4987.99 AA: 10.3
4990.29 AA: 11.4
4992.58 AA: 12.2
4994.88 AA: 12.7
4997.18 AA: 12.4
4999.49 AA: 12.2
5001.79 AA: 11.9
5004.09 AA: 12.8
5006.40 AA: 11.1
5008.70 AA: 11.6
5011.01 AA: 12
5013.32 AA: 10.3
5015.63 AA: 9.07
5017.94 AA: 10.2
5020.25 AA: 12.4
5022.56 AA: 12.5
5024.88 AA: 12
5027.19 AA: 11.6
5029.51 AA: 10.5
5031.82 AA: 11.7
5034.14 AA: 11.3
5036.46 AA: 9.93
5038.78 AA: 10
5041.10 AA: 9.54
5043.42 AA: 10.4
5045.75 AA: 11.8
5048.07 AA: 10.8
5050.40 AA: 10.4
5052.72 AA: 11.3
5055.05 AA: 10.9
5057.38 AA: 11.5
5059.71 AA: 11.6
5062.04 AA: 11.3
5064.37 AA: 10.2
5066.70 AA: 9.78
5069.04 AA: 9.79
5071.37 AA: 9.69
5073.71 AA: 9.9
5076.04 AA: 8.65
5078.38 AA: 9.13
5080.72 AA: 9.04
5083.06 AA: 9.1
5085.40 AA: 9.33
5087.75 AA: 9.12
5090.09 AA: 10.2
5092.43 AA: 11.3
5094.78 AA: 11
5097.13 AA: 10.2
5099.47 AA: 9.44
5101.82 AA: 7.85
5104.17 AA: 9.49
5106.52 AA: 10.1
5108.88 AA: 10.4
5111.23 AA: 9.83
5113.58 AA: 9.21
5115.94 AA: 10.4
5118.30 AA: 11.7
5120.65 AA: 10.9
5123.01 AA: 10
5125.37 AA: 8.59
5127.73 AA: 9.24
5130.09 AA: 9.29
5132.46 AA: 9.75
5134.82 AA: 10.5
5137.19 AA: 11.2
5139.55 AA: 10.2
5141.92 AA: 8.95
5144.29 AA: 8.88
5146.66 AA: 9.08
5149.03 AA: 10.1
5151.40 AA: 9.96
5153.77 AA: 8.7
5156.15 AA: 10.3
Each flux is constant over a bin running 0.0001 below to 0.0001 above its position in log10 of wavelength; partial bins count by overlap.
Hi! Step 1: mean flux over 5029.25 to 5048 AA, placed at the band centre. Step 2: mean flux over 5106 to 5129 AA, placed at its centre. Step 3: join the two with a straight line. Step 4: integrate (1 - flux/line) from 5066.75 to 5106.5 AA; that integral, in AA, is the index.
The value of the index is 2.63 AA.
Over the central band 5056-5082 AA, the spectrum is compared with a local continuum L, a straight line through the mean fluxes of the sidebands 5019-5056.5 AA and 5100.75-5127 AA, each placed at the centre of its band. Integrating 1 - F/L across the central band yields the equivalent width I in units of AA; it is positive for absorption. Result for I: 1.3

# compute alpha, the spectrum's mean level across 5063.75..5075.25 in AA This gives 9.82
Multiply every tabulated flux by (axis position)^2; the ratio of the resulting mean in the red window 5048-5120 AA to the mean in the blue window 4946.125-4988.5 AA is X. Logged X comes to 0.9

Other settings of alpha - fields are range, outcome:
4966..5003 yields 11.9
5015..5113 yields 10.3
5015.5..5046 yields 11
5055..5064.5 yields 11.2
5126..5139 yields 9.95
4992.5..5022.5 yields 11.6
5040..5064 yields 10.9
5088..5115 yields 9.89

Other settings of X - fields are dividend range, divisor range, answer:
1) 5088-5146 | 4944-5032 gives 0.87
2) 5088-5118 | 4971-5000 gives 0.89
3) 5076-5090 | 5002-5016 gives 0.84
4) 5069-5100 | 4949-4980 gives 0.81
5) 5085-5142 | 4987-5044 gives 0.92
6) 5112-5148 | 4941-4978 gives 0.82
